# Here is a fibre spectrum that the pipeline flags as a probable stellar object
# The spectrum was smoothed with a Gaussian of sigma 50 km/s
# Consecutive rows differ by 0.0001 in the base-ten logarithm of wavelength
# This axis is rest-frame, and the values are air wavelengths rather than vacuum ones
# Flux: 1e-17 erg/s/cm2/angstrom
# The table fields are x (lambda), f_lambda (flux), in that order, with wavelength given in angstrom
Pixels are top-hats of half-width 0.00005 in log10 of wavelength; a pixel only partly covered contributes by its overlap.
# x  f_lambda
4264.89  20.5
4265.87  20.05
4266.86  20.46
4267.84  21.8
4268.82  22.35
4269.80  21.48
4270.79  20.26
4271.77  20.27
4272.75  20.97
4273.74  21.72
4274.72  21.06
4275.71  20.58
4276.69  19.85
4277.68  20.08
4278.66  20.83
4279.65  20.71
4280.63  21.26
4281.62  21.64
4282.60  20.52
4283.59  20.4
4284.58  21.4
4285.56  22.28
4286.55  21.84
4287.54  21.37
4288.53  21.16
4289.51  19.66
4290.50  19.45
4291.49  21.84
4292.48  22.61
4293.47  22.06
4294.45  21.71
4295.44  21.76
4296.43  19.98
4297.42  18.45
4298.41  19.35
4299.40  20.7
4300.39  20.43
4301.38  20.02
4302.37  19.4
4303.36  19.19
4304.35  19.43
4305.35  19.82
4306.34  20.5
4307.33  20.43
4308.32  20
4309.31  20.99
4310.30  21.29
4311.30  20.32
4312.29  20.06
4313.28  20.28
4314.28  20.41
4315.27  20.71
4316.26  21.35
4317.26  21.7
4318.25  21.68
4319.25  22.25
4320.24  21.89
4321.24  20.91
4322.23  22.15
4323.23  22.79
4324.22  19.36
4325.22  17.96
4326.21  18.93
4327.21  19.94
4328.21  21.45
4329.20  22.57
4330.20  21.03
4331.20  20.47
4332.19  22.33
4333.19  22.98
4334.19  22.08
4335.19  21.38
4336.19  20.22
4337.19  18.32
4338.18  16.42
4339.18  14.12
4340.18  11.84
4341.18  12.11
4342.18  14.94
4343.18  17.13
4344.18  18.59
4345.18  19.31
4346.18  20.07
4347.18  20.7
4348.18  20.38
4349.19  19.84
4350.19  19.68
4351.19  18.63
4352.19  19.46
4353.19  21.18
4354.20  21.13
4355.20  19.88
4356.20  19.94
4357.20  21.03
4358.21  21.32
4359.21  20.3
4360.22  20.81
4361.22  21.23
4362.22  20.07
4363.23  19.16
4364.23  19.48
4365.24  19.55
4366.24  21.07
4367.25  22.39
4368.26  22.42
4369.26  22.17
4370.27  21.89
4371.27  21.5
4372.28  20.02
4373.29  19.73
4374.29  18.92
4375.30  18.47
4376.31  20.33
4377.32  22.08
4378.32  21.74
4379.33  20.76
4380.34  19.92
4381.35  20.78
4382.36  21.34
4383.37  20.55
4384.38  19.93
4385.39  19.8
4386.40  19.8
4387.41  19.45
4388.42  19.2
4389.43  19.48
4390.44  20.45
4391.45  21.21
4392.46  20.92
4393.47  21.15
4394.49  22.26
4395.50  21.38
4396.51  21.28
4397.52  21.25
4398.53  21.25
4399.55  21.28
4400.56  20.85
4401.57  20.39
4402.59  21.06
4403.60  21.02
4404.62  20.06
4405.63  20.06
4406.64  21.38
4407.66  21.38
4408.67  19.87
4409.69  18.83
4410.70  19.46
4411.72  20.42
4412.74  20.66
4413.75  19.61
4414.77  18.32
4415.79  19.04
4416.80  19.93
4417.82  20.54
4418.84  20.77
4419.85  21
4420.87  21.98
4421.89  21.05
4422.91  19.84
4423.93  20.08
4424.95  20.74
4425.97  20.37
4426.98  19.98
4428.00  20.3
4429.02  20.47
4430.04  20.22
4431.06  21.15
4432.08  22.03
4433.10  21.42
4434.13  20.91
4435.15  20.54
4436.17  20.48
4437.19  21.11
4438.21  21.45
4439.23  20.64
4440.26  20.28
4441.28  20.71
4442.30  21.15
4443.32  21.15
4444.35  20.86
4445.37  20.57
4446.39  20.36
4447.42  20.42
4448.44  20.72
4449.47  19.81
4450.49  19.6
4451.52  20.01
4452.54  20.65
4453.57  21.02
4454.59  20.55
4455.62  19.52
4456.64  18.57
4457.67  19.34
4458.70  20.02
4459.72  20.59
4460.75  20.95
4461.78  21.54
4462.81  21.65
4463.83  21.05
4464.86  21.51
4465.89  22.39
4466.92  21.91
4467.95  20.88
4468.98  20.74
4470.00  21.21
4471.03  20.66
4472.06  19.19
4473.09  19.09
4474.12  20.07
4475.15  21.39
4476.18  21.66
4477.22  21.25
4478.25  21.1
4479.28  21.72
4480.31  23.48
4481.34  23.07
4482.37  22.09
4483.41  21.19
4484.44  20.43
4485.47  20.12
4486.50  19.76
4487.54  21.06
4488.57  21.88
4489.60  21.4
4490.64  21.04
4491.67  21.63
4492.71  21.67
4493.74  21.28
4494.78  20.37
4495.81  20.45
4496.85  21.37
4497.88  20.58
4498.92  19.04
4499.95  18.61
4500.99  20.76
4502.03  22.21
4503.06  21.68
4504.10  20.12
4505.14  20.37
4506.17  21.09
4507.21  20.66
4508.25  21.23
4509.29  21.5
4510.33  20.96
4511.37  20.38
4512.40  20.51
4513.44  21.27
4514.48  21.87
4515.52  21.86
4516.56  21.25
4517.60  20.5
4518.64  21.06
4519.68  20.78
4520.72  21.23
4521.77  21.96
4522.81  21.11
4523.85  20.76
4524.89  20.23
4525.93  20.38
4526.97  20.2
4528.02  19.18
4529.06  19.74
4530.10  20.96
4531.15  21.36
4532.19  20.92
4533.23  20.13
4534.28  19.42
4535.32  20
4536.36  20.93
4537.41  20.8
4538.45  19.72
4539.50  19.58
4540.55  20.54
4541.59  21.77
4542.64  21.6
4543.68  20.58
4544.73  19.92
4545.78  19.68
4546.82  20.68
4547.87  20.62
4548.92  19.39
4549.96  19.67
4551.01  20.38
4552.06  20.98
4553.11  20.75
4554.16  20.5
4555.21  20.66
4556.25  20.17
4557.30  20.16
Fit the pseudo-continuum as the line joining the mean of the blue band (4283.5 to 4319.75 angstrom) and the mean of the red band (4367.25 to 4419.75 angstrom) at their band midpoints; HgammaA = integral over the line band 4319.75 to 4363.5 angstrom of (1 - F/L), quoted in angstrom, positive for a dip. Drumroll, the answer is 2.0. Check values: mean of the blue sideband 20.7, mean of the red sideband 20.5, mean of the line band 19.7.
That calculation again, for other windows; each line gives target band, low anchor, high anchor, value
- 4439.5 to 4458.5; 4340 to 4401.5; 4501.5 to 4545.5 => 0.15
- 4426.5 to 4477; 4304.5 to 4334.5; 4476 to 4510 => 0.90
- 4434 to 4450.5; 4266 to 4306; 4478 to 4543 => 0.14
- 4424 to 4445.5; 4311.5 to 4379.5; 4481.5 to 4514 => -0.22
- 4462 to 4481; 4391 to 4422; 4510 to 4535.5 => -0.46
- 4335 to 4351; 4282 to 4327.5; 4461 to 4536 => 2.29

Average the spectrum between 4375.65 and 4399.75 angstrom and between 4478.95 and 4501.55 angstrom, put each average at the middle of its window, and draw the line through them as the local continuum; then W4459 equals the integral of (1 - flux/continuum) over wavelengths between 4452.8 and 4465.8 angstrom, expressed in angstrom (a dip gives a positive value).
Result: 0.2 angstrom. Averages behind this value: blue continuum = 20.7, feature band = 20.6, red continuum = 21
